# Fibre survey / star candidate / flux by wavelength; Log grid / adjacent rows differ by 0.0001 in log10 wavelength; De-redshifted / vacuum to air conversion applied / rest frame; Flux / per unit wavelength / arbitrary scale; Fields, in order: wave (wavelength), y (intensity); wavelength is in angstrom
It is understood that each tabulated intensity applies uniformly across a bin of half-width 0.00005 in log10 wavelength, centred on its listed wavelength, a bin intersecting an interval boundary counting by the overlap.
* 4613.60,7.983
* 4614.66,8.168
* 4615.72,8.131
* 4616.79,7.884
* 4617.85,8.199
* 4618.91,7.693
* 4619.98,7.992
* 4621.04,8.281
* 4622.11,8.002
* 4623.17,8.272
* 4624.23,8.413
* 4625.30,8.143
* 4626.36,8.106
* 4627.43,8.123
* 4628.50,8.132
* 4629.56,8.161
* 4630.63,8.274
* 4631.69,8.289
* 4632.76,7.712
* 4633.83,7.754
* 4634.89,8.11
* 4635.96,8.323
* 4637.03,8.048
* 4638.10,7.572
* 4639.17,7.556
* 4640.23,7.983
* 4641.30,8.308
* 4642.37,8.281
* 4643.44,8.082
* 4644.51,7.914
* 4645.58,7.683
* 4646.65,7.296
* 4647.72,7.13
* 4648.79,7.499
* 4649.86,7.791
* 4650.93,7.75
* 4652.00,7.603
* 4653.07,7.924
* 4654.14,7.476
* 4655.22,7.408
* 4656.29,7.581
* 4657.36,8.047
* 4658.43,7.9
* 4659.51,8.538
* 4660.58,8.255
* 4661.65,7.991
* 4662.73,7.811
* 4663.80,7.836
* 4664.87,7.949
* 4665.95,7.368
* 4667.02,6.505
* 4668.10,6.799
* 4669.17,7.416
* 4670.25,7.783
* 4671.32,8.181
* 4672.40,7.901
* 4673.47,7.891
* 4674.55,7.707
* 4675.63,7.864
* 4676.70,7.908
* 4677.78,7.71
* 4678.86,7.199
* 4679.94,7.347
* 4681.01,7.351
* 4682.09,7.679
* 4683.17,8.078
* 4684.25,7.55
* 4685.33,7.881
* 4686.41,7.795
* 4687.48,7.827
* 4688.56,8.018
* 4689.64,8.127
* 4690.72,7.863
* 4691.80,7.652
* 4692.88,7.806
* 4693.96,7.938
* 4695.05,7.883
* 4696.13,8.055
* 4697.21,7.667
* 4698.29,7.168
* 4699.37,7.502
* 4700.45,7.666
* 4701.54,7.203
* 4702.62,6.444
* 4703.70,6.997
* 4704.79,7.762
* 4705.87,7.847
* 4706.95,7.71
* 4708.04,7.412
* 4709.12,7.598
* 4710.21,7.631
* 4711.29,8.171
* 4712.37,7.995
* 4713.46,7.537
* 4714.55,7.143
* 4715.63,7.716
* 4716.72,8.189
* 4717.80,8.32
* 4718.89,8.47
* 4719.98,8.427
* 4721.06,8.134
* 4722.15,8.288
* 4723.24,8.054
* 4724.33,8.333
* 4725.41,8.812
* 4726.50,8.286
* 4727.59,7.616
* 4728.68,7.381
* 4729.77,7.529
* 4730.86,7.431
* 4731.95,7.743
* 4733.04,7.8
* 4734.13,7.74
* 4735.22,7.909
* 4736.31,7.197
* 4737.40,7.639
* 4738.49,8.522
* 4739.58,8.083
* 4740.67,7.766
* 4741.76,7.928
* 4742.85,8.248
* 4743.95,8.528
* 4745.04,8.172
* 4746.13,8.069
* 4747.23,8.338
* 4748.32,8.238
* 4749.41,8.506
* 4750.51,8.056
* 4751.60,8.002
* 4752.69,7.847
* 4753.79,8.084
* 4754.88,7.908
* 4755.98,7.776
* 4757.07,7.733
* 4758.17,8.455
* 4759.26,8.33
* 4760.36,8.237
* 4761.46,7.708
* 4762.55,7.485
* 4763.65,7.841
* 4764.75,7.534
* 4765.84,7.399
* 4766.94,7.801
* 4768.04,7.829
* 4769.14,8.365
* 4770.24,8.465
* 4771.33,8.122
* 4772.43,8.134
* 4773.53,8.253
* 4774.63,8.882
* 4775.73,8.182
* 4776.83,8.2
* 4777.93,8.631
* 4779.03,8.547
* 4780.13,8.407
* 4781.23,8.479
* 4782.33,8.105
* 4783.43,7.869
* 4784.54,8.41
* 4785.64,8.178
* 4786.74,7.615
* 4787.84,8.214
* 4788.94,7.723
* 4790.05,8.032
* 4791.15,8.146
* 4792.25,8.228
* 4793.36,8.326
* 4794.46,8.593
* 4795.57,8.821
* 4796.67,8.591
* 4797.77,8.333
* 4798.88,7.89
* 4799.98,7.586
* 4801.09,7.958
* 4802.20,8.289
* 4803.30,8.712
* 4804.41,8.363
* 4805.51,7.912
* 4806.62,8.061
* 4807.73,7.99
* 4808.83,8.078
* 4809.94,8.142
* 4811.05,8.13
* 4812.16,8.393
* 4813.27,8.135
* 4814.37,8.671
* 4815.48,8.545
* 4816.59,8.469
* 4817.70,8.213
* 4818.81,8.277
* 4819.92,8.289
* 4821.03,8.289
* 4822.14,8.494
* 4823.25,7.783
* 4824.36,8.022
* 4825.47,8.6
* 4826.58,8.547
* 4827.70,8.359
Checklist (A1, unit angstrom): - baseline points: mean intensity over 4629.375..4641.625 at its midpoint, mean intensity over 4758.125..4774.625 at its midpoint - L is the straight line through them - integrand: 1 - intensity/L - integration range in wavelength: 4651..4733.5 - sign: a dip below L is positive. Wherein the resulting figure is 2.6 angstrom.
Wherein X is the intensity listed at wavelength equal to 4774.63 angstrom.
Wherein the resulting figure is 8.882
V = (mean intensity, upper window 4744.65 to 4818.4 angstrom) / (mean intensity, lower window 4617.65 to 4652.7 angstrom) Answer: 1.03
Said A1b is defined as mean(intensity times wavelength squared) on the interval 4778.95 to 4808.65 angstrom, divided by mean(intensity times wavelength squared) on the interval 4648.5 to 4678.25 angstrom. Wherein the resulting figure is 1.12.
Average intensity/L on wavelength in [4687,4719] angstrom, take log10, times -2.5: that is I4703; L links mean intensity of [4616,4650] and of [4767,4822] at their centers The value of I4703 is 0.05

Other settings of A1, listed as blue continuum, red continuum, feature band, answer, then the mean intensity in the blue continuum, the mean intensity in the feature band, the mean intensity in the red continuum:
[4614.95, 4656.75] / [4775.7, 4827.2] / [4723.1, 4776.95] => 0.9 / 7.92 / 8.01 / 8.24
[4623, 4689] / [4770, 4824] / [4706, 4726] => 0.0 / 7.82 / 8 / 8.25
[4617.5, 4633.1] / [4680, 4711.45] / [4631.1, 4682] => 1.1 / 8.12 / 7.75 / 7.65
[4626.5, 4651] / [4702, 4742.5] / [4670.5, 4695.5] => 0.2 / 7.91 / 7.79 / 7.83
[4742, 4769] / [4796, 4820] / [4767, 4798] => -0.5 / 8.01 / 8.27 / 8.23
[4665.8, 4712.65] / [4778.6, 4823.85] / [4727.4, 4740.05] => 0.2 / 7.63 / 7.72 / 8.23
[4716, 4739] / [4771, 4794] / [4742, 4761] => -0.1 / 7.99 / 8.14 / 8.22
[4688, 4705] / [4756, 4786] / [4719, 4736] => -0.3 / 7.6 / 7.97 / 8.13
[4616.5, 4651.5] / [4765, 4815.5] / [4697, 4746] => 1.7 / 7.96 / 7.82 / 8.21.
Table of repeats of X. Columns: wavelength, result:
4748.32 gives 8.238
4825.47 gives 8.6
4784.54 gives 8.41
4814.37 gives 8.671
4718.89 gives 8.47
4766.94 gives 7.801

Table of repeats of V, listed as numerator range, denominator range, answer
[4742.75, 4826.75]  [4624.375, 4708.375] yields 1.05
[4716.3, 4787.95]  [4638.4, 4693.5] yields 1.04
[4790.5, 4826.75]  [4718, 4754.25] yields 1.03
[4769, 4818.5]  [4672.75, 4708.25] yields 1.08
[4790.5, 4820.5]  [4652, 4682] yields 1.07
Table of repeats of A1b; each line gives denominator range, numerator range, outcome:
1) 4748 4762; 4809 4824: 1.05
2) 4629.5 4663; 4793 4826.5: 1.13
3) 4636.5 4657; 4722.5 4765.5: 1.07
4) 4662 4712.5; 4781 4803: 1.12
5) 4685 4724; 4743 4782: 1.07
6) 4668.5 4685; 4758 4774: 1.08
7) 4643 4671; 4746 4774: 1.09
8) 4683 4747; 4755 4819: 1.07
